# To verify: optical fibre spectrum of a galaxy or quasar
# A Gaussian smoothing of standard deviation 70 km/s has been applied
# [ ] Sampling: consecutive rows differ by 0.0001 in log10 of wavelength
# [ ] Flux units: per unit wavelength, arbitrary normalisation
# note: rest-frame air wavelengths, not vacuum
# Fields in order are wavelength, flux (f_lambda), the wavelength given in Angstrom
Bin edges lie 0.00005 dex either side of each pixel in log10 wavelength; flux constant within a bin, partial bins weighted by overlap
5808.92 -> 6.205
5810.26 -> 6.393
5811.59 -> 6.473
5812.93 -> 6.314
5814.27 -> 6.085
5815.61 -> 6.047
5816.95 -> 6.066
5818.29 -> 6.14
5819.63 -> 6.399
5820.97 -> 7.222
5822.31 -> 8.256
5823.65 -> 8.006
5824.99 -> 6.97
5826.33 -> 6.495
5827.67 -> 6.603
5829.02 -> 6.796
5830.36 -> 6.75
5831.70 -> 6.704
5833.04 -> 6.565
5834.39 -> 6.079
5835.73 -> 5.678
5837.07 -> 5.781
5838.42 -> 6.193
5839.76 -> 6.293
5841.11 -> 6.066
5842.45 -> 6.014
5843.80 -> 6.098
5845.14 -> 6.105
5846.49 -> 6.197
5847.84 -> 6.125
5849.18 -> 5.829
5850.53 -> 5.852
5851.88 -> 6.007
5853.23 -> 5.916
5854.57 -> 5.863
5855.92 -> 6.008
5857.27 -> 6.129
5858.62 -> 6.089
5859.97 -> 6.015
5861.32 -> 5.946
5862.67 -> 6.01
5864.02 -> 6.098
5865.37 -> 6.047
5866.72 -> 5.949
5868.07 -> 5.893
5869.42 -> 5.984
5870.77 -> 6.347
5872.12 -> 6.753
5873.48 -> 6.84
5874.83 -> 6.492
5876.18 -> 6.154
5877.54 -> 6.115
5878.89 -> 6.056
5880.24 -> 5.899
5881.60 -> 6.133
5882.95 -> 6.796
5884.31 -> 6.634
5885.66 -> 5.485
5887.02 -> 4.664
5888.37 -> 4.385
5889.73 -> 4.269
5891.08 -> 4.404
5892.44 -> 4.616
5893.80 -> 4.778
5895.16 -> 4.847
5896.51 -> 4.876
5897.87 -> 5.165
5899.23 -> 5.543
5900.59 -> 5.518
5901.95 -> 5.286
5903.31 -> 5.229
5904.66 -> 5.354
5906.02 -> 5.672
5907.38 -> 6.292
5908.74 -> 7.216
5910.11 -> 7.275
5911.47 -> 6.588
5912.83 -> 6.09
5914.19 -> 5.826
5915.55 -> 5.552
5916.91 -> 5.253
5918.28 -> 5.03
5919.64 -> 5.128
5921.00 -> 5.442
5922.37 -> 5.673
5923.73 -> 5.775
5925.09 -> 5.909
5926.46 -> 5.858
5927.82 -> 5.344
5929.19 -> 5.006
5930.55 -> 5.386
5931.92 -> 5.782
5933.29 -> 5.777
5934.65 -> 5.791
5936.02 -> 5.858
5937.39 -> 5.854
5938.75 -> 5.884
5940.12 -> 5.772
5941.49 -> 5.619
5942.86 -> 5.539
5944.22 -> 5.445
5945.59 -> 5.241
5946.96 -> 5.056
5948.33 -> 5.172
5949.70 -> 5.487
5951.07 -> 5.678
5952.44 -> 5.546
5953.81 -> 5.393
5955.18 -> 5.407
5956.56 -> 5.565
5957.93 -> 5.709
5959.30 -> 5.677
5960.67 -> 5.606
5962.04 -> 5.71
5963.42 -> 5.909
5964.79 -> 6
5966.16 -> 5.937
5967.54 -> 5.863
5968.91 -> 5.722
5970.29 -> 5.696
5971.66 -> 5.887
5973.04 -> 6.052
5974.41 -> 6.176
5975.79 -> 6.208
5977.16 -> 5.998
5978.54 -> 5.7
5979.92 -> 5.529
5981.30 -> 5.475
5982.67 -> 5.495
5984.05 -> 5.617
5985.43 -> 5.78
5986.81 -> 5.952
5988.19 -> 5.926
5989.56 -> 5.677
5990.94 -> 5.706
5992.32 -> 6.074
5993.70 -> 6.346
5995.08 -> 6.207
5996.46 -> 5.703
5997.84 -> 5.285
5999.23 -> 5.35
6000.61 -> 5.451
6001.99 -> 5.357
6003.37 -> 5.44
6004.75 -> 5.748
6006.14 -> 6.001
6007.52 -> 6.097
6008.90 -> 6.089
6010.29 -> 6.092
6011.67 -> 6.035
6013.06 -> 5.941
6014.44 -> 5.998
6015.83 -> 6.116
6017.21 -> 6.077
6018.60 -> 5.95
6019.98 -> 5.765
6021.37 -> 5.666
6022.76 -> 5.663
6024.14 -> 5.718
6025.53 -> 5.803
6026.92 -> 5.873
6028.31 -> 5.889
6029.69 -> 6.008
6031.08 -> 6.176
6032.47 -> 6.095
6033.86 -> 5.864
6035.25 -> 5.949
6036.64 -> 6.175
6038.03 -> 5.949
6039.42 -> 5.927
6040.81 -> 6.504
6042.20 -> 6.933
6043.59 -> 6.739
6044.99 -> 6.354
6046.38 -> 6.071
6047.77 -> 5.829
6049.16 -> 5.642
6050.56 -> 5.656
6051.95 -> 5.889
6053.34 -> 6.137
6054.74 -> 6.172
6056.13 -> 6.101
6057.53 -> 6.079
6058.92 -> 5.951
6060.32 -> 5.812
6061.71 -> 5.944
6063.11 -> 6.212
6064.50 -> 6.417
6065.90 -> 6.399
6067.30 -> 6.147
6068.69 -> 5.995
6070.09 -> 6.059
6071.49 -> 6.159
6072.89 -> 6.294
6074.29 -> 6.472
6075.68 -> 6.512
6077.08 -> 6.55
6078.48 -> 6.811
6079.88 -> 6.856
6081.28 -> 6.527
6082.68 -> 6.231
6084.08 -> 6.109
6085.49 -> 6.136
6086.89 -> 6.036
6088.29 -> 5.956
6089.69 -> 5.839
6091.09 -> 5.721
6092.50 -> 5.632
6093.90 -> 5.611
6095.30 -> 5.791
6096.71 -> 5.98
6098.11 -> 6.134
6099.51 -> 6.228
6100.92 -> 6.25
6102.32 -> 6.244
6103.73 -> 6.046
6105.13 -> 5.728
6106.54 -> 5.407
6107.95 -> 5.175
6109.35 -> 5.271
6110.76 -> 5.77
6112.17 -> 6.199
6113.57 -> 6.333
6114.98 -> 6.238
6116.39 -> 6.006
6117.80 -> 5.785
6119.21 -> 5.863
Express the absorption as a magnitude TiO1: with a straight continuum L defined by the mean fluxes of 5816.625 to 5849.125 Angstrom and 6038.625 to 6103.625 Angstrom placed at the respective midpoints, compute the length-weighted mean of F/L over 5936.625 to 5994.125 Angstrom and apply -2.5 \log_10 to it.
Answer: 0.105 mag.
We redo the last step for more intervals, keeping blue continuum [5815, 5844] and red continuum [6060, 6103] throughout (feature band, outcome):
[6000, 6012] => 0.08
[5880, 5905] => 0.22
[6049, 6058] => 0.04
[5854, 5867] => 0.08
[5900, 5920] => 0.10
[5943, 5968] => 0.14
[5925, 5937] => 0.14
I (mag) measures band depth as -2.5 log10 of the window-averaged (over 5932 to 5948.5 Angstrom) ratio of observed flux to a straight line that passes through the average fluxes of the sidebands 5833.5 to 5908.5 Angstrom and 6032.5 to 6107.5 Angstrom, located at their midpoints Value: 0.06 mag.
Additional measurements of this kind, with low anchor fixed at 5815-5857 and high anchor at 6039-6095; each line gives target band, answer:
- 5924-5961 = 0.128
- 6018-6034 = 0.058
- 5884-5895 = 0.287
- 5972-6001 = 0.077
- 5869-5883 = 0.002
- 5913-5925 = 0.143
